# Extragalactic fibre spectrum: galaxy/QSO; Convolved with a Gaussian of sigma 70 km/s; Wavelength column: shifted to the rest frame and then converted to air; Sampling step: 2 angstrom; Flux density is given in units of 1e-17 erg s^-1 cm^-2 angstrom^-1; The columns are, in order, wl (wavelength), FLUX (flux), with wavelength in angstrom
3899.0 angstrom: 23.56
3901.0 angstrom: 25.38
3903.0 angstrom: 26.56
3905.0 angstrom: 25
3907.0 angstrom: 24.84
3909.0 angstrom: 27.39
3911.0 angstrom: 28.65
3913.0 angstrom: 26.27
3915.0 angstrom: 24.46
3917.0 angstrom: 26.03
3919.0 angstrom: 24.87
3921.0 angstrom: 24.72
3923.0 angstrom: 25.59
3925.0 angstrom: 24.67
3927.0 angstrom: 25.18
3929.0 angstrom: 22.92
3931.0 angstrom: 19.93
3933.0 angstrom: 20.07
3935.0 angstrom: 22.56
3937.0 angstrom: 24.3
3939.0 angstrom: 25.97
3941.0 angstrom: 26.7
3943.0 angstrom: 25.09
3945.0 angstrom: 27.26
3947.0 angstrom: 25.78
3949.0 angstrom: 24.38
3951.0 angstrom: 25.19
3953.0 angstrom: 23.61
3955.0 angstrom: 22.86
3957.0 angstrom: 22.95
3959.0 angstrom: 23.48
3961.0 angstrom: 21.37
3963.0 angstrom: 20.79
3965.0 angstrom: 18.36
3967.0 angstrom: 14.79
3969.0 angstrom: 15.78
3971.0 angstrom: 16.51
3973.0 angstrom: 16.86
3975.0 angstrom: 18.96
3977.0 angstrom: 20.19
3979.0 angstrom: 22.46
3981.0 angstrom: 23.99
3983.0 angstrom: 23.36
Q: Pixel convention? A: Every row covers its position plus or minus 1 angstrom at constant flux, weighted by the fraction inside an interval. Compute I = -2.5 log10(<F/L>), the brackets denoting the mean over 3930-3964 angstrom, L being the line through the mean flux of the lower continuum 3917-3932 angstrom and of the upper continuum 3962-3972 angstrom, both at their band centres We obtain -0.16 mag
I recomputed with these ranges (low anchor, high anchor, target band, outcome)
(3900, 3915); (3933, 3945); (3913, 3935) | 0.067 mag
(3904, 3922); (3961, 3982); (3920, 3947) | -0.043 mag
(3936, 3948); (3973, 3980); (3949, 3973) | 0.112 mag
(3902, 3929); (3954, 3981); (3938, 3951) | -0.156 mag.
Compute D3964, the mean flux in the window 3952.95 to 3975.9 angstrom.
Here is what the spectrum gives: 19.5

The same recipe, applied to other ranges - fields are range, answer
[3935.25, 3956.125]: 25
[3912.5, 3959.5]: 24.4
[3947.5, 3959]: 23.9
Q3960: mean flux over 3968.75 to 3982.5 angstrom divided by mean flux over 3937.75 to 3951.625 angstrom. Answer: 0.76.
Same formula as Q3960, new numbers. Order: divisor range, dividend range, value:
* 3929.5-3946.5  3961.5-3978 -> 0.75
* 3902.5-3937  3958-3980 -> 0.77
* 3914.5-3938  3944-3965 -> 0.99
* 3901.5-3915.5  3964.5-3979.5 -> 0.68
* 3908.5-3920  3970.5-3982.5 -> 0.77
